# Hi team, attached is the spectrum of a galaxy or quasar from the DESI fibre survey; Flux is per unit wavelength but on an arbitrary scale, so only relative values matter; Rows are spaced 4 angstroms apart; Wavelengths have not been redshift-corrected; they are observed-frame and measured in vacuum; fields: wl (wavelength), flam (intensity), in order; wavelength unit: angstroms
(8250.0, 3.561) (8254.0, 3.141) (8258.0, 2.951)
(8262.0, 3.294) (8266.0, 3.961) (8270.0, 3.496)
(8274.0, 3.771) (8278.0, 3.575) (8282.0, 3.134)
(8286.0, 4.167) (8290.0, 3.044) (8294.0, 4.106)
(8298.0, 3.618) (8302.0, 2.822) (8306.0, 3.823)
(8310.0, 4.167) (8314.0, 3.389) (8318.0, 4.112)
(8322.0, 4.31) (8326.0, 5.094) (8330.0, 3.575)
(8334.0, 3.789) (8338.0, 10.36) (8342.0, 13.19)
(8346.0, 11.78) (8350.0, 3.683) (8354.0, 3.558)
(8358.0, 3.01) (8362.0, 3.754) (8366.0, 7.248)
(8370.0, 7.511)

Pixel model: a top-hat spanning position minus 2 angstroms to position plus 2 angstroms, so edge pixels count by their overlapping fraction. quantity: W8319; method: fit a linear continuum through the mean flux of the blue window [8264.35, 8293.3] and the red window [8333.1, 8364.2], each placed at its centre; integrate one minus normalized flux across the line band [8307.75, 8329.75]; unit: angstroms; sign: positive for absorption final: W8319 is 5.1 angstroms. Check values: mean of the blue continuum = 3.61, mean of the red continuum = 6.75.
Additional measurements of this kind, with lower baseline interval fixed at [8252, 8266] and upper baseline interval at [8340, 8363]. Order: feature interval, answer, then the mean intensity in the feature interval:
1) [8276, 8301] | 4.3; 3.58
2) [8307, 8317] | 2.6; 3.82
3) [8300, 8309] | 2.8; 3.42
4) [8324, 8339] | 1.4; 5.39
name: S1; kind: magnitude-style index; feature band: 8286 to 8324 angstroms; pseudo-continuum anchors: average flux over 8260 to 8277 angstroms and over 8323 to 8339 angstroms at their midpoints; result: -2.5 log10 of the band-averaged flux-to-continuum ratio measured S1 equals 0.23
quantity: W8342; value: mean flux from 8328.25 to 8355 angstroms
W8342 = 7.3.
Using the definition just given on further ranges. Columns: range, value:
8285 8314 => 3.64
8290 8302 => 3.55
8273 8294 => 3.58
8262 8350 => 4.85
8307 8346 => 6.03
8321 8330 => 4.5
